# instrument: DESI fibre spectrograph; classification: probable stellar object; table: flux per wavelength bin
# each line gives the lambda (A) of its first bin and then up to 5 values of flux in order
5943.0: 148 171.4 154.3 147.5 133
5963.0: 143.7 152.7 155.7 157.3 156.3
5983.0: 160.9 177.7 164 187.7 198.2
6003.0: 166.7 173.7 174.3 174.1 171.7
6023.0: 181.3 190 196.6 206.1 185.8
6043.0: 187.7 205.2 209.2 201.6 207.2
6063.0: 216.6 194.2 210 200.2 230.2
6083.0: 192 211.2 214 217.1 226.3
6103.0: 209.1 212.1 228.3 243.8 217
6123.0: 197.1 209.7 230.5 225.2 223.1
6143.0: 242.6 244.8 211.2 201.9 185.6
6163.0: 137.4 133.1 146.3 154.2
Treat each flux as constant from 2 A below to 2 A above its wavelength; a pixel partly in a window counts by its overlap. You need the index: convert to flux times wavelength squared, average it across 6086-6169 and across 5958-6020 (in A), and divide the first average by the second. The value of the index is 1.33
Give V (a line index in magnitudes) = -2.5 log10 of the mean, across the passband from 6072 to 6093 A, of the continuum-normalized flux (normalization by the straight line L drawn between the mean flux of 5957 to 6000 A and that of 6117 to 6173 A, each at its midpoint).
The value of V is -0.13 mag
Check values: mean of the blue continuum 162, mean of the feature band 210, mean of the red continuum 200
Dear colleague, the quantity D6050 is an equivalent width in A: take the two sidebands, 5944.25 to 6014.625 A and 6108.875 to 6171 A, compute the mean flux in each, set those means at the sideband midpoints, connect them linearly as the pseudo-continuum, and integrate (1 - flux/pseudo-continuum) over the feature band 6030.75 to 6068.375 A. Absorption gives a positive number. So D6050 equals -3.9 A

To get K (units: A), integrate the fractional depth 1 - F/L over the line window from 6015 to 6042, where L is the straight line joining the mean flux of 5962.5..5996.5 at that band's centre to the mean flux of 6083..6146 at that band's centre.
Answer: -0.6 A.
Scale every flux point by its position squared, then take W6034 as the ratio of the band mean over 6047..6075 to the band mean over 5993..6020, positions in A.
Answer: 1.18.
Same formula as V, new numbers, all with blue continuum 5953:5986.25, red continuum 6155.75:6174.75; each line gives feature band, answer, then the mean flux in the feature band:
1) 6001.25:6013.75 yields -0.13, 172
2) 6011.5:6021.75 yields -0.14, 174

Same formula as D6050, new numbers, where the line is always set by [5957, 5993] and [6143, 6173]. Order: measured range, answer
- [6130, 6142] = -3.09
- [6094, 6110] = -3.77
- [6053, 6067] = -3.10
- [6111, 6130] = -4.31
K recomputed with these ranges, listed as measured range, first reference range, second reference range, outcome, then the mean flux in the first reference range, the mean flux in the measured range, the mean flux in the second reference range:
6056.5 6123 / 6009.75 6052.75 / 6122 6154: -1.9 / 189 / 214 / 223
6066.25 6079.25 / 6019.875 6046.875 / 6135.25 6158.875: -0.3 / 191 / 207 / 222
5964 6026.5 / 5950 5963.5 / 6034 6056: -0.9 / 144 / 170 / 199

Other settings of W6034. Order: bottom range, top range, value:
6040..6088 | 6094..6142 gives 1.10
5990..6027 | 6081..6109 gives 1.22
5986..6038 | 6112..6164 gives 1.23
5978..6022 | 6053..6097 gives 1.23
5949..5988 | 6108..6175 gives 1.40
